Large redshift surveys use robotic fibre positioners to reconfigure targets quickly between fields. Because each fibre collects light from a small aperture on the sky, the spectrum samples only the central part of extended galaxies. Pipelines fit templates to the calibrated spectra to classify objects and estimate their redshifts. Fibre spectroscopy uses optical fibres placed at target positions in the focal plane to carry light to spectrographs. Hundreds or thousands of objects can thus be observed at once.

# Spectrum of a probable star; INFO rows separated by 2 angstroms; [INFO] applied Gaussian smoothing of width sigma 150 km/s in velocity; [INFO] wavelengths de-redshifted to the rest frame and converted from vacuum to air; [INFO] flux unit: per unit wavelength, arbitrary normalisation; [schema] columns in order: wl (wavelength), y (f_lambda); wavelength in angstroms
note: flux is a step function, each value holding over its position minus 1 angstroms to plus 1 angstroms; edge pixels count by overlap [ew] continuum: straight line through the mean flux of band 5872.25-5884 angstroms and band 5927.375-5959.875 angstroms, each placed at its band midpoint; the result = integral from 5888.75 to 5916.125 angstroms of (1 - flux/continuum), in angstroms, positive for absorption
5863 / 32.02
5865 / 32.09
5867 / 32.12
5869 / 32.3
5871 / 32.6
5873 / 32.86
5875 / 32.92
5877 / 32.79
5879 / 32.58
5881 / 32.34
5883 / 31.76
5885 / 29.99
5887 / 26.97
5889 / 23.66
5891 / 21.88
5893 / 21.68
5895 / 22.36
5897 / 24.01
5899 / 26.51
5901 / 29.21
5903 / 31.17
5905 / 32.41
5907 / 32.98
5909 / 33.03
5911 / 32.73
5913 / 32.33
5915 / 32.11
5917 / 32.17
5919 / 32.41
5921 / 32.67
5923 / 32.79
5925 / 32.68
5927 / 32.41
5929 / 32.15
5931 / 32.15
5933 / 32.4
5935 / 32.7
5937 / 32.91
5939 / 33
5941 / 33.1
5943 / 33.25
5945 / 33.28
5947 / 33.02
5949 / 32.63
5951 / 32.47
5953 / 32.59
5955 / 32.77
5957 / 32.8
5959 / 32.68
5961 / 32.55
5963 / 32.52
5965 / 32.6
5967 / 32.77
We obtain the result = 3.5 angstroms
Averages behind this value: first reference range 32.5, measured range 28.4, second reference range 32.7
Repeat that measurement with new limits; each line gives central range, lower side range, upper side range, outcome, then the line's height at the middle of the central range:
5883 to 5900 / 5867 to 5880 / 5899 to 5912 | 3.7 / 32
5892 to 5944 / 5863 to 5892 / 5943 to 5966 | 1.1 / 31.7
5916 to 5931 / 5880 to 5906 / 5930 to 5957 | -0.9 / 30.6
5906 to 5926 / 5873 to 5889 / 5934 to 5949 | -0.3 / 32.1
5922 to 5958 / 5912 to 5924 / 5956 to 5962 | -0.2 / 32.6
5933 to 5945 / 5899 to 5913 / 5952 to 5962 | -0.3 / 32.3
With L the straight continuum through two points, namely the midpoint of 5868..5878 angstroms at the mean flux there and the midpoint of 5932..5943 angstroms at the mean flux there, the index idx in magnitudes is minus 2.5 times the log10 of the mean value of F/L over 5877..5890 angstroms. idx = 0.10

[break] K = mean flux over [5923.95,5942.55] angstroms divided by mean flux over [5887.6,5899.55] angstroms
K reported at 1.40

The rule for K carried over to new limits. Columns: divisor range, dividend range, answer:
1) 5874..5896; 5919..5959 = 1.16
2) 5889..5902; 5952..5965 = 1.35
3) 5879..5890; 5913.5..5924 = 1.11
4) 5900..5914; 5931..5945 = 1.03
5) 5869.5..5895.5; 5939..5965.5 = 1.13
